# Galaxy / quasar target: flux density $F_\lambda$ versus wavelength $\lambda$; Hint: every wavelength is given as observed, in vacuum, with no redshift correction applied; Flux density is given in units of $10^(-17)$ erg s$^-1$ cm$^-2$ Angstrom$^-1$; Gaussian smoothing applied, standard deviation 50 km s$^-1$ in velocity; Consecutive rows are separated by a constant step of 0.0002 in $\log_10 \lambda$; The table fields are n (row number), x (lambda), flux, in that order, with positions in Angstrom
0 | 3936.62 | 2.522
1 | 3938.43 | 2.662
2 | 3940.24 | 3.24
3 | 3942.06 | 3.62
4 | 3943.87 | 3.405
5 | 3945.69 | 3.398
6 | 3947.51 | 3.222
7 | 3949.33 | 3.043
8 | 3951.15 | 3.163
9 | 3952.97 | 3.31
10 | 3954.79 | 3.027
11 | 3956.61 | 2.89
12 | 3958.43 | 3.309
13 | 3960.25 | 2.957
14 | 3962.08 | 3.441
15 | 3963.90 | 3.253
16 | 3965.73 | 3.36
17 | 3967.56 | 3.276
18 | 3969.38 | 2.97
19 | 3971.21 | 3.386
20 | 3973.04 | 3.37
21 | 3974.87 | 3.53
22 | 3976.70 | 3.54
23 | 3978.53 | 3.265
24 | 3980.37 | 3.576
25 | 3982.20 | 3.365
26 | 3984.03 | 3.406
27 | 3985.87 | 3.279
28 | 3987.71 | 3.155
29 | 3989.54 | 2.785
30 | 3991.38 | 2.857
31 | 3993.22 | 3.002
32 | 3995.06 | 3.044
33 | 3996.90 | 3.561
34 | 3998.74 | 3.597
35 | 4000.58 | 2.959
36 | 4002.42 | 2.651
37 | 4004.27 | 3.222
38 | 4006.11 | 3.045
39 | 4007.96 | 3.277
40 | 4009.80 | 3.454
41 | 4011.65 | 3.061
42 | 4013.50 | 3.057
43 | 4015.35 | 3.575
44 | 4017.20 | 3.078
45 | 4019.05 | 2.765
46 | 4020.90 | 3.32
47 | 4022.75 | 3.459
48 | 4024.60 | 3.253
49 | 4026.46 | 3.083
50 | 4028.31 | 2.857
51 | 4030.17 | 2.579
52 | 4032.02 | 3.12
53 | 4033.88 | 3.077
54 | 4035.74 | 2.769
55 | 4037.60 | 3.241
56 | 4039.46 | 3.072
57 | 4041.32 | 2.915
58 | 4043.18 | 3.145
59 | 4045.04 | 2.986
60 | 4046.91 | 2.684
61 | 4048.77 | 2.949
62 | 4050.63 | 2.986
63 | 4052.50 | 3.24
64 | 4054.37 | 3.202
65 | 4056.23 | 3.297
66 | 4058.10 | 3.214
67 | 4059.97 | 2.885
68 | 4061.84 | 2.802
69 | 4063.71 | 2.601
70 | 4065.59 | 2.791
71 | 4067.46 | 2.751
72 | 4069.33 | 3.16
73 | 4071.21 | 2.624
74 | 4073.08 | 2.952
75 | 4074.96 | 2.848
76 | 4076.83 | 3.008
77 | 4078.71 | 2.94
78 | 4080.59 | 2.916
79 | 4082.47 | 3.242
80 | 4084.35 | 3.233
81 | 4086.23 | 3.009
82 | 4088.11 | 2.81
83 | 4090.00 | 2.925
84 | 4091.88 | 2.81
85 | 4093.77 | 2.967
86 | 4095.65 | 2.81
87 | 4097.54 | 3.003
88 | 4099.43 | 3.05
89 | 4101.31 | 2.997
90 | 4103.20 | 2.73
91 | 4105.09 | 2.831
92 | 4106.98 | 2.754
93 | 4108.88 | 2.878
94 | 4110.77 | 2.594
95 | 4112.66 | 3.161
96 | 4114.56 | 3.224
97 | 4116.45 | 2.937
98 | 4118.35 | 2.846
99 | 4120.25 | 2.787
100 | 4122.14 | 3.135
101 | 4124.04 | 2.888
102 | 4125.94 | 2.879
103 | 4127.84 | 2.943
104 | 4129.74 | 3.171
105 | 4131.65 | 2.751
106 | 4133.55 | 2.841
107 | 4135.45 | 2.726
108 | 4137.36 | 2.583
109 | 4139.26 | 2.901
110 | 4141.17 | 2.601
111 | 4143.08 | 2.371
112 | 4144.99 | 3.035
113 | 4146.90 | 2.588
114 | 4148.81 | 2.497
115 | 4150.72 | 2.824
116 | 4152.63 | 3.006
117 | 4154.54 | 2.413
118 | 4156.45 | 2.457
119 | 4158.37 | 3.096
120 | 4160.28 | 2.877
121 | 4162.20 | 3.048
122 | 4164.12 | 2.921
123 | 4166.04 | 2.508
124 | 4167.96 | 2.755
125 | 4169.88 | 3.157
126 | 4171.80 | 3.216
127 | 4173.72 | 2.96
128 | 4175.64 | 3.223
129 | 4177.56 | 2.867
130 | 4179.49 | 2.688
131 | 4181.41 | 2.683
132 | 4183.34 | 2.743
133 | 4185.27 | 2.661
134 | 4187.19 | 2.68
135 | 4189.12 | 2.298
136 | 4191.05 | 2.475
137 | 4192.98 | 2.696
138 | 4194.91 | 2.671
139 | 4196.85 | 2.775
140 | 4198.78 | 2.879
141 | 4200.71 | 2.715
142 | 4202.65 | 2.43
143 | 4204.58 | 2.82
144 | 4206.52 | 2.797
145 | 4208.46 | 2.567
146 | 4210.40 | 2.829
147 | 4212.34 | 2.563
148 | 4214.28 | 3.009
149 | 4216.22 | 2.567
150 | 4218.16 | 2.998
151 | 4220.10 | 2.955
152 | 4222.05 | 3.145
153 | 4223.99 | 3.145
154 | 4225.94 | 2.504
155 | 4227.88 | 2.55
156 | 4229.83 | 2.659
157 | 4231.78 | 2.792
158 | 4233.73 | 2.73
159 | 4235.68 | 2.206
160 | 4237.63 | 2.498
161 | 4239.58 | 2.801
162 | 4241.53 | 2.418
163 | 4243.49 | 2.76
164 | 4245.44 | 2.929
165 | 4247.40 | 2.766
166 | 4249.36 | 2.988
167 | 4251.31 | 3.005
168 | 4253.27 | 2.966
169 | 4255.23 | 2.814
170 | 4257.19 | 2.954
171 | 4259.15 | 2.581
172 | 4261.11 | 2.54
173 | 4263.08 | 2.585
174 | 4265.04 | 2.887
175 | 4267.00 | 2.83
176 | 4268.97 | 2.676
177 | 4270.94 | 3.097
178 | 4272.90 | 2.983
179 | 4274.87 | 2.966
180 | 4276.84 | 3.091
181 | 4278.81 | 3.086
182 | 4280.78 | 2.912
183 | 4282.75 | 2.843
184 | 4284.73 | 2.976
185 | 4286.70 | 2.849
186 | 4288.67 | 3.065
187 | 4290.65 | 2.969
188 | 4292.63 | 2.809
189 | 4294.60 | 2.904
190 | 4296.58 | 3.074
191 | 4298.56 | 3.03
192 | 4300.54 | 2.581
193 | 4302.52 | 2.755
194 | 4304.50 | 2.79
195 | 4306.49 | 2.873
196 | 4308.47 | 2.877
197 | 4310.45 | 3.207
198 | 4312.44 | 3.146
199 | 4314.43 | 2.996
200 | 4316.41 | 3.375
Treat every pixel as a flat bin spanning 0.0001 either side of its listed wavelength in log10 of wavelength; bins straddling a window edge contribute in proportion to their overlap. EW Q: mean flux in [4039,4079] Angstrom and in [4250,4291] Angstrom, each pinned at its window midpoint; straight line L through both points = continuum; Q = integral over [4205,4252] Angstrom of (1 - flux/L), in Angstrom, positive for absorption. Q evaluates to 2.4 Angstrom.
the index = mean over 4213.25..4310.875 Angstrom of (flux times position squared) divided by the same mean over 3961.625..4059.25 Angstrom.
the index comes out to 1.02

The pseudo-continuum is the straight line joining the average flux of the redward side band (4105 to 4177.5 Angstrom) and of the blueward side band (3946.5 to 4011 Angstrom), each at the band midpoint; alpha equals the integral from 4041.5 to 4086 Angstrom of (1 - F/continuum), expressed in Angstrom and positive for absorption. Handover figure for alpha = 0.7 Angstrom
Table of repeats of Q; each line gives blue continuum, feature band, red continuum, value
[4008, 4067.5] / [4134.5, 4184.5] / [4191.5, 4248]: 0.6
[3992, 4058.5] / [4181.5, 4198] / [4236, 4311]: 1.7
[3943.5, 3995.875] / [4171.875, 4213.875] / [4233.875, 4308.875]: 3.0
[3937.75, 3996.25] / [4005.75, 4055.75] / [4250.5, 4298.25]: 1.1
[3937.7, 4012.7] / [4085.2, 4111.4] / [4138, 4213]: 0.5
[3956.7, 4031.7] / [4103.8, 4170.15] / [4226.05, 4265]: 2.2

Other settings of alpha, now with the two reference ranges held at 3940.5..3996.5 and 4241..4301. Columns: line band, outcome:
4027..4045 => 1.04 Angstrom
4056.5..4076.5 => 1.55 Angstrom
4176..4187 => 0.85 Angstrom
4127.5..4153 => 2.26 Angstrom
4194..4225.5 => 1.59 Angstrom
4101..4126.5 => 1.37 Angstrom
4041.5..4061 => 0.56 Angstrom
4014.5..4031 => 0.36 Angstrom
